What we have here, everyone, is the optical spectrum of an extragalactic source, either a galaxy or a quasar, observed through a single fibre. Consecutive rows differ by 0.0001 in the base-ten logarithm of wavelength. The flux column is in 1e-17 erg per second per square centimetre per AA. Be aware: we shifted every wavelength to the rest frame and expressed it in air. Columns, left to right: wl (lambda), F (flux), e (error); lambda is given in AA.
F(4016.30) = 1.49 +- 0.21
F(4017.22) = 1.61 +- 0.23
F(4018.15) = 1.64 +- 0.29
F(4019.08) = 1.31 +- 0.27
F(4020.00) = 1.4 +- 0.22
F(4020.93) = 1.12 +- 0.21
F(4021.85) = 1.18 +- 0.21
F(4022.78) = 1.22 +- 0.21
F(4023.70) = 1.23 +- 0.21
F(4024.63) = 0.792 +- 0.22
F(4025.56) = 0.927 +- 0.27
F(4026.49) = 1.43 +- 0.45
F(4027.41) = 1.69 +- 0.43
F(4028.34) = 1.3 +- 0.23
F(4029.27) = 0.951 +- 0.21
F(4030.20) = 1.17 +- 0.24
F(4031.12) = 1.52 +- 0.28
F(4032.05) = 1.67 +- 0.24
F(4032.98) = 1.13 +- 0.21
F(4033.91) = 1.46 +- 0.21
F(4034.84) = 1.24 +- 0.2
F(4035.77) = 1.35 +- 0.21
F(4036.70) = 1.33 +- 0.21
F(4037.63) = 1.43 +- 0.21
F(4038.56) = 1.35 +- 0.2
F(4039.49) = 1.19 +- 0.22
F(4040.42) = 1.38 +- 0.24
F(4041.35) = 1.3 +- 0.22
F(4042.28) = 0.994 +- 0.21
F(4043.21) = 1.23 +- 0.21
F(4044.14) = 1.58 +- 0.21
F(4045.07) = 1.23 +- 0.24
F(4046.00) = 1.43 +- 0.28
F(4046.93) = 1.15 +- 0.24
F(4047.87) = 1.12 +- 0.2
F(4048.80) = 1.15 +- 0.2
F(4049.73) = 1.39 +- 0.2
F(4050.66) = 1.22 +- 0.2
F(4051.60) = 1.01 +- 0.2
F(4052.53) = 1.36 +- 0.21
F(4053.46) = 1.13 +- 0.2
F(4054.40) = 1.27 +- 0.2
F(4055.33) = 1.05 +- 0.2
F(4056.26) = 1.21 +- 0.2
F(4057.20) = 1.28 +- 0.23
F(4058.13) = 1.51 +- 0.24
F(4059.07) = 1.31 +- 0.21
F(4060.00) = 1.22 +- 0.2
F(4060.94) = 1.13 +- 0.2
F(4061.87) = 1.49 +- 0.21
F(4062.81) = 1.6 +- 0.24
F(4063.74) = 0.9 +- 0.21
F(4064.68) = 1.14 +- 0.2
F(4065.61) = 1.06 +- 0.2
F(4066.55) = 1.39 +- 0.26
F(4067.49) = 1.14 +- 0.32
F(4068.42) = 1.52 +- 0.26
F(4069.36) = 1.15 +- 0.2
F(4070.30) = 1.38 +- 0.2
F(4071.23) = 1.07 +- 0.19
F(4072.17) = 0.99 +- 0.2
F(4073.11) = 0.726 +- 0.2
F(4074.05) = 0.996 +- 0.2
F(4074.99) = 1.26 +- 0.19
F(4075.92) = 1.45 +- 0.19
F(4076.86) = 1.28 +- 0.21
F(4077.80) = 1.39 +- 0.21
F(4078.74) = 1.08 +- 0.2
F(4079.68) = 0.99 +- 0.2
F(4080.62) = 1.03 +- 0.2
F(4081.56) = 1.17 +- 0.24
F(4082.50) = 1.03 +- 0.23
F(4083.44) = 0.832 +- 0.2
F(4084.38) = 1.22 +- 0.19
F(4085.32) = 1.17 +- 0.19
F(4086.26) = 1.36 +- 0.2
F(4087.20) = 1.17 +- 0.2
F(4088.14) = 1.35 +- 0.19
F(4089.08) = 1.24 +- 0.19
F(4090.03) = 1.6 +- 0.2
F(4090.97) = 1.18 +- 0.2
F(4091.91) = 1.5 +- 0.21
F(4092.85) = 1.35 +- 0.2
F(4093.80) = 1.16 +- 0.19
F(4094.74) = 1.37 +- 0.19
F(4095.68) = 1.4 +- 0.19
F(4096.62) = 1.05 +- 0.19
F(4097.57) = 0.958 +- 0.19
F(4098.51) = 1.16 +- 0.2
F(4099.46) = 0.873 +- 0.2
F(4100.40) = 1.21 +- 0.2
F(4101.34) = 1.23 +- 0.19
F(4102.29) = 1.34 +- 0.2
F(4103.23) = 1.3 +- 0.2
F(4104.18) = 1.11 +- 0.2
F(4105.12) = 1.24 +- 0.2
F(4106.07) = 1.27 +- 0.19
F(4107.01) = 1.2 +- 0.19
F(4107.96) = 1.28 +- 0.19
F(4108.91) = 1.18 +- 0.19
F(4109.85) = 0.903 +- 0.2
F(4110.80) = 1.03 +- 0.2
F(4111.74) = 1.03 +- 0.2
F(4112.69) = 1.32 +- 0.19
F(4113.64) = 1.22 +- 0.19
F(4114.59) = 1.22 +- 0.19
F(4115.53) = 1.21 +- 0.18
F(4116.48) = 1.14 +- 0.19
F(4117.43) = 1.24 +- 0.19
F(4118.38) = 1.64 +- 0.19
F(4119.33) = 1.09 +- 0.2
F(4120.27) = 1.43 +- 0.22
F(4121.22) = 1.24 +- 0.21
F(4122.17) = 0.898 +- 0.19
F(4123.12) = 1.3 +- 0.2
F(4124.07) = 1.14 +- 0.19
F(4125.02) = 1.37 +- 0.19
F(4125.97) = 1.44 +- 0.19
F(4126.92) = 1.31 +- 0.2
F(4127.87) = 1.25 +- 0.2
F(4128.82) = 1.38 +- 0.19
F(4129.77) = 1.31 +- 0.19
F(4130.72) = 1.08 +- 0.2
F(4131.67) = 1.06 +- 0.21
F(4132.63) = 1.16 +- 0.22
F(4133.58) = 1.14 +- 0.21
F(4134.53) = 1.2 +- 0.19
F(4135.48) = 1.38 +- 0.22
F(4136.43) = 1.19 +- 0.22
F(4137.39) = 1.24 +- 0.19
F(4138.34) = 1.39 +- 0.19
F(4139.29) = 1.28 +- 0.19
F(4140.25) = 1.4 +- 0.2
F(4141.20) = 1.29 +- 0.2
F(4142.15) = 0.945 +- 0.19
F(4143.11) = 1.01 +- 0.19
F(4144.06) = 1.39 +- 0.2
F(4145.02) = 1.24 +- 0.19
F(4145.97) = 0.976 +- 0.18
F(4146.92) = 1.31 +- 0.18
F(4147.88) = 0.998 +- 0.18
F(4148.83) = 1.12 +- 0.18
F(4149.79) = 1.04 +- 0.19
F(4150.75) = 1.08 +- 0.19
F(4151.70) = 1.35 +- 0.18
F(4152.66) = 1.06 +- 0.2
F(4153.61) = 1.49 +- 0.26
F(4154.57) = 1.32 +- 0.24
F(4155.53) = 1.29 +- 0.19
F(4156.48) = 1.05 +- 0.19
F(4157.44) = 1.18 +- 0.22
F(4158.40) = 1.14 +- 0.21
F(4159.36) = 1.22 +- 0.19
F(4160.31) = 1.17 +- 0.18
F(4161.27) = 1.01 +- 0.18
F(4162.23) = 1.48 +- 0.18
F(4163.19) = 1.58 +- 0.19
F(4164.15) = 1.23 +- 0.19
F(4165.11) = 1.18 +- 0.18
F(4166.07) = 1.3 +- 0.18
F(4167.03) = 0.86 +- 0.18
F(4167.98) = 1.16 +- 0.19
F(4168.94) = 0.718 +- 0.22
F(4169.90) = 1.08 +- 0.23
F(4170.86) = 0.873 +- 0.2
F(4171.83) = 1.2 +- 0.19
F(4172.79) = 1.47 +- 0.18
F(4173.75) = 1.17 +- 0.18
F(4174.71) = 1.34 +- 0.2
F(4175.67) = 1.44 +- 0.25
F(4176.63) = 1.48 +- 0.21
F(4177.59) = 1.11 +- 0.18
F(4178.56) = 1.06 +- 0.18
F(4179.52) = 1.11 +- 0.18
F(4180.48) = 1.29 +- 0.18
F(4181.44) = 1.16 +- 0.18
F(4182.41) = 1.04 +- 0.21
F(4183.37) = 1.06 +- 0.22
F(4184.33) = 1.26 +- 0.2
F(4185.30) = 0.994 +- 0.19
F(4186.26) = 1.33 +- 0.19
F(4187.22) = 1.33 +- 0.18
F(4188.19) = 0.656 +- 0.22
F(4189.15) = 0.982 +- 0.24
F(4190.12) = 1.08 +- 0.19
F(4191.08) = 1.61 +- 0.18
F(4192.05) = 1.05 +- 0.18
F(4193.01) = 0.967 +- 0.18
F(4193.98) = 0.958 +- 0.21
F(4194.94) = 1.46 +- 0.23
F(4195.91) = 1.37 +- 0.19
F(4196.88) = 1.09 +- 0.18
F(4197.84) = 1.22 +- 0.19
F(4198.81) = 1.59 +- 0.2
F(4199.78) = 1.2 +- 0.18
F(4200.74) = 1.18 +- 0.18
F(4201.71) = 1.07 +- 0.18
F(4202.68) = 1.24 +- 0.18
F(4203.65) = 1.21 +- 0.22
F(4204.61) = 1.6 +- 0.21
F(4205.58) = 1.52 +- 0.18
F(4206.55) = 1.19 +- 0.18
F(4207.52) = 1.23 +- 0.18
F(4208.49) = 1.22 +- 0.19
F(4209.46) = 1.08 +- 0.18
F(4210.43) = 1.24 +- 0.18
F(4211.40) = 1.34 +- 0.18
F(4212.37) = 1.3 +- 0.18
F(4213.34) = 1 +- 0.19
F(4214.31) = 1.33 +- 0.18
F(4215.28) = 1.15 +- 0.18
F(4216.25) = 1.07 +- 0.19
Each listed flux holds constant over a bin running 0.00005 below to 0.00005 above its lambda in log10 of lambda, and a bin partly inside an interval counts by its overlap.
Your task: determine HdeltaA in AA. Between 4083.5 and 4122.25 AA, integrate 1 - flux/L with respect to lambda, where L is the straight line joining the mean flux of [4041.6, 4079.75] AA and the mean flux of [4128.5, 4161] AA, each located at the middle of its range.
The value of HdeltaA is -0.3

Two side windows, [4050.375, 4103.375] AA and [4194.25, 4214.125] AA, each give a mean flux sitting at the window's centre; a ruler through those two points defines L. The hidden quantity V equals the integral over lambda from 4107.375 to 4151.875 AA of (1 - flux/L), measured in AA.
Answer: 0.9 AA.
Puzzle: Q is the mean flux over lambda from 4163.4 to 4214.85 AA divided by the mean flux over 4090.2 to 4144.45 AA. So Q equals 1.0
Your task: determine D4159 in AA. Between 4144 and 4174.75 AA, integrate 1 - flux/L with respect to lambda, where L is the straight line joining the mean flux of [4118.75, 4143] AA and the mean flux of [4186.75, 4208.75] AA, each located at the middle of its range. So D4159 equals 1.22 AA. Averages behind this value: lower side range 1.23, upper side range 1.22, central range 1.18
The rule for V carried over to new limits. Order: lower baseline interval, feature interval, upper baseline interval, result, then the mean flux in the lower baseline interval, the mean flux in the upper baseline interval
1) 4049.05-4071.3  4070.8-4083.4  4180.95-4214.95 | 1.43 AA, 1.25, 1.2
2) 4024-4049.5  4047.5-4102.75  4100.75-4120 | 1.55 AA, 1.28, 1.21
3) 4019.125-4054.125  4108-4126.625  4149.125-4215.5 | 0.20 AA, 1.26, 1.2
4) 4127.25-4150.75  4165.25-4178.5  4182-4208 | 0.39 AA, 1.2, 1.2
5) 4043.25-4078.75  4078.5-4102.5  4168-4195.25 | 0.39 AA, 1.23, 1.15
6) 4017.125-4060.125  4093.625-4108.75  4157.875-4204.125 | 0.47 AA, 1.28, 1.18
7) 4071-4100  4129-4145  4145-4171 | -0.73 AA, 1.18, 1.16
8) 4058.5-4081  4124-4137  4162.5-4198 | -0.70 AA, 1.2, 1.17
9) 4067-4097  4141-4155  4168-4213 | 0.35 AA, 1.21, 1.2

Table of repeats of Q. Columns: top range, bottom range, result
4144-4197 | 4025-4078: 0.94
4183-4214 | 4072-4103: 1.02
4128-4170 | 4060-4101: 1.00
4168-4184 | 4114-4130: 0.92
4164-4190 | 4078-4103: 0.95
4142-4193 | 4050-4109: 0.97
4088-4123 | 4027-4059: 0.95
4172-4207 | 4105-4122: 1.01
